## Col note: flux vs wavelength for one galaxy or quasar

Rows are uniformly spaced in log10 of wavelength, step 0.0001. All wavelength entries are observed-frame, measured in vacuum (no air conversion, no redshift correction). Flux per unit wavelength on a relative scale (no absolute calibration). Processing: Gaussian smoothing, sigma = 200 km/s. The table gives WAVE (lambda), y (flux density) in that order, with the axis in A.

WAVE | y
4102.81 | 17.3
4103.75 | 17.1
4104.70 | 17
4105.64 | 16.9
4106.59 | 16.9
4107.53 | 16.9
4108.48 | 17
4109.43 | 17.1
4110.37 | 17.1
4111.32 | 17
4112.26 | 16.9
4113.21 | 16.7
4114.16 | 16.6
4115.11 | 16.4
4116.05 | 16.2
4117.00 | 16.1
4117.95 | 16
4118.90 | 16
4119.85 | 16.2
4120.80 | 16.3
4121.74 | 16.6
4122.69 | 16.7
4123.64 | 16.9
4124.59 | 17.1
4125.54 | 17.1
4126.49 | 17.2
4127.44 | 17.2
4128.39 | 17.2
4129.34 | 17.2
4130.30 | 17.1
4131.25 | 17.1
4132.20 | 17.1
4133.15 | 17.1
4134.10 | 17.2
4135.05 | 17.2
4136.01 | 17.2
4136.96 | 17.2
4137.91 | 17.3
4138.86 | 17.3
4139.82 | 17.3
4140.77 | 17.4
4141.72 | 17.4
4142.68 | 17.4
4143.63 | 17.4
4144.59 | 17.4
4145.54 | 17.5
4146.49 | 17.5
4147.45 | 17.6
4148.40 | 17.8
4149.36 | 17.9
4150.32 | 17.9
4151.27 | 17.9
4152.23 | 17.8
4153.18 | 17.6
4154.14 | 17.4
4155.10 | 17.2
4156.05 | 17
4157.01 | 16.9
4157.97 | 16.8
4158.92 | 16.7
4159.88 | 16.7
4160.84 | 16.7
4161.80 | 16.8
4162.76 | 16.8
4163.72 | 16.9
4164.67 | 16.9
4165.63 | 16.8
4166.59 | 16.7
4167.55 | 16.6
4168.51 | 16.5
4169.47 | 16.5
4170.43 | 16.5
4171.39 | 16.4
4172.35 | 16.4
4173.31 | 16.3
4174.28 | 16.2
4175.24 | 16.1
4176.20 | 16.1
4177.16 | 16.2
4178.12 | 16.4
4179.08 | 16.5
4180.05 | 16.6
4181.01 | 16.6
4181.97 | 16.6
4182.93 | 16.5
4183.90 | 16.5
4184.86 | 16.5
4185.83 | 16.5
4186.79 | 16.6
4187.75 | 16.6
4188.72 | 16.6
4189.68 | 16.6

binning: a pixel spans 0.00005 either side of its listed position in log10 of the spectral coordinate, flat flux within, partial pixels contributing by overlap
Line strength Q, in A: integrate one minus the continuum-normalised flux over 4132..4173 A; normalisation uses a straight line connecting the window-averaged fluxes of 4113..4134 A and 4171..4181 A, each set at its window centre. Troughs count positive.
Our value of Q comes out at -1.5 A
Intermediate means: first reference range 16.7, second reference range 16.3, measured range 17.1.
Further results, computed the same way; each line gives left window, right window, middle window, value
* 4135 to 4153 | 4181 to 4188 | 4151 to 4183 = 0.5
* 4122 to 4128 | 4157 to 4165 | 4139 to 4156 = -0.7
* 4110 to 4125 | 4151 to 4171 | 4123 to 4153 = -1.1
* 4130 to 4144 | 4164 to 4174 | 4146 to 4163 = -0.4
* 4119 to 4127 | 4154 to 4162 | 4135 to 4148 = -0.4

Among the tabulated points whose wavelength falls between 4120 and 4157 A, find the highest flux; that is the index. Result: 17.9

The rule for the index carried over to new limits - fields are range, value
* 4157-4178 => 16.9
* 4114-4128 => 17.2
